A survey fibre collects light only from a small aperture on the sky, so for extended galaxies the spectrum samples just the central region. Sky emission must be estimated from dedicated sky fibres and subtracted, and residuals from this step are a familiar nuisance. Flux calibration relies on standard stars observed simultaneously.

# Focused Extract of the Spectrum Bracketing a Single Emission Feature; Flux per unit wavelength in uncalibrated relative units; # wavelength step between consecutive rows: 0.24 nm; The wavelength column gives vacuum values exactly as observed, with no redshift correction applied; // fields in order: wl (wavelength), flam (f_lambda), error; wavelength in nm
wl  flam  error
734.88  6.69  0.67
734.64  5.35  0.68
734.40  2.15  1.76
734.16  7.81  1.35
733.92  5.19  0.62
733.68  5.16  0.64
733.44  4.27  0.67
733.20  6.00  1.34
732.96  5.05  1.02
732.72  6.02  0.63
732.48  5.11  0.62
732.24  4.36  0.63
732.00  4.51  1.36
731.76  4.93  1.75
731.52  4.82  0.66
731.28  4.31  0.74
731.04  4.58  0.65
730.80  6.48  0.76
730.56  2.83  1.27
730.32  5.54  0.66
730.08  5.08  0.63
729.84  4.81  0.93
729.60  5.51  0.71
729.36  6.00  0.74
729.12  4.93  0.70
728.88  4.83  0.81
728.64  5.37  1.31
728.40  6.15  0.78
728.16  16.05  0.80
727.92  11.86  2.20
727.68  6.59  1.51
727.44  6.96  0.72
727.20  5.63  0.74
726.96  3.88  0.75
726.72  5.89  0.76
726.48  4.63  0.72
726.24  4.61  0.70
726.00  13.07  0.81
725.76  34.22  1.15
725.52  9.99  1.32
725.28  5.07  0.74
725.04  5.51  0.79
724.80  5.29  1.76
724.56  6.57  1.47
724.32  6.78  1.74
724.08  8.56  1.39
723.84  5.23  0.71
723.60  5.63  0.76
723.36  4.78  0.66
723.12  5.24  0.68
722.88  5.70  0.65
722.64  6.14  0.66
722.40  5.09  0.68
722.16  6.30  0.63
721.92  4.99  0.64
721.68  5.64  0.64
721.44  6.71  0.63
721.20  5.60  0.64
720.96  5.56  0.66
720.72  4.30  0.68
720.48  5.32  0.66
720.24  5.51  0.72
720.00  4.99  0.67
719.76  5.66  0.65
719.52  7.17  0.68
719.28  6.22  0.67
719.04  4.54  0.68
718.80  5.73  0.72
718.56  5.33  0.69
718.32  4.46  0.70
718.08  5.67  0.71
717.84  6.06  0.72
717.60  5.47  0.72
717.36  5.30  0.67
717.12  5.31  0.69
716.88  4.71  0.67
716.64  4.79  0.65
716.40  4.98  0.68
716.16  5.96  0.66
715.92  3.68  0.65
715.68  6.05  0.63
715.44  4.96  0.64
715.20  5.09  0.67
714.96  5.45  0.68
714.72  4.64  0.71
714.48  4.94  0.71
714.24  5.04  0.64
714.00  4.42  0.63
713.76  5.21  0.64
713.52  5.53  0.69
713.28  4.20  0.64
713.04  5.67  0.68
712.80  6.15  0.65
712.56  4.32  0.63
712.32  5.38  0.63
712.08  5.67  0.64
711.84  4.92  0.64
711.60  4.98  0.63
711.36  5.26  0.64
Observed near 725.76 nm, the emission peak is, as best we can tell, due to Halpha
